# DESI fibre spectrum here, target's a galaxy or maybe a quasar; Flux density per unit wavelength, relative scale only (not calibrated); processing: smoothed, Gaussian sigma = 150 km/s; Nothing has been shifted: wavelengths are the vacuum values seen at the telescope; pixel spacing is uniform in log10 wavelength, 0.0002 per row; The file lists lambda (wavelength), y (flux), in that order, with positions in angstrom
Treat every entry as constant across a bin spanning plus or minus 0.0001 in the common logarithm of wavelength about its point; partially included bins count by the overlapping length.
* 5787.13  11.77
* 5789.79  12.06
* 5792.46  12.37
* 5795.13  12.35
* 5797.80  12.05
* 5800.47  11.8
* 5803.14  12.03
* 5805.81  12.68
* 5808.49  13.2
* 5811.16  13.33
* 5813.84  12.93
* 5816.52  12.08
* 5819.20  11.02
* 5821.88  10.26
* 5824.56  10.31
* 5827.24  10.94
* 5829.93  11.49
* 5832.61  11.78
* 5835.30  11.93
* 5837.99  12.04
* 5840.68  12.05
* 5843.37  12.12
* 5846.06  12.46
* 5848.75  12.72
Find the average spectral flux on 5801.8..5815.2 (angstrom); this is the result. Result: 12.8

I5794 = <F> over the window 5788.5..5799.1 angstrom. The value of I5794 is 12.2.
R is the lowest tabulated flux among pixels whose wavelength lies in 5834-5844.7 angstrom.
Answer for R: 11.93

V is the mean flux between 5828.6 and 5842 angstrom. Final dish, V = 11.9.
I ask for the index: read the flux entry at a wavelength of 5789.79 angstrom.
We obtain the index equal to 12.06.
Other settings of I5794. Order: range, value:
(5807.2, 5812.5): 13.3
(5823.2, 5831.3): 10.9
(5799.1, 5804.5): 11.9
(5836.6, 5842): 12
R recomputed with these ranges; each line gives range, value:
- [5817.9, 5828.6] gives 10.26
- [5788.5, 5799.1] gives 12.05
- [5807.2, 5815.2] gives 12.93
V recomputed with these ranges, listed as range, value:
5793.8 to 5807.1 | 12.2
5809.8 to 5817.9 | 12.8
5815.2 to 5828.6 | 10.9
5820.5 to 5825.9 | 10.3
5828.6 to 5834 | 11.6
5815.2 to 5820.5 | 11.6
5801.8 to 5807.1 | 12.4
